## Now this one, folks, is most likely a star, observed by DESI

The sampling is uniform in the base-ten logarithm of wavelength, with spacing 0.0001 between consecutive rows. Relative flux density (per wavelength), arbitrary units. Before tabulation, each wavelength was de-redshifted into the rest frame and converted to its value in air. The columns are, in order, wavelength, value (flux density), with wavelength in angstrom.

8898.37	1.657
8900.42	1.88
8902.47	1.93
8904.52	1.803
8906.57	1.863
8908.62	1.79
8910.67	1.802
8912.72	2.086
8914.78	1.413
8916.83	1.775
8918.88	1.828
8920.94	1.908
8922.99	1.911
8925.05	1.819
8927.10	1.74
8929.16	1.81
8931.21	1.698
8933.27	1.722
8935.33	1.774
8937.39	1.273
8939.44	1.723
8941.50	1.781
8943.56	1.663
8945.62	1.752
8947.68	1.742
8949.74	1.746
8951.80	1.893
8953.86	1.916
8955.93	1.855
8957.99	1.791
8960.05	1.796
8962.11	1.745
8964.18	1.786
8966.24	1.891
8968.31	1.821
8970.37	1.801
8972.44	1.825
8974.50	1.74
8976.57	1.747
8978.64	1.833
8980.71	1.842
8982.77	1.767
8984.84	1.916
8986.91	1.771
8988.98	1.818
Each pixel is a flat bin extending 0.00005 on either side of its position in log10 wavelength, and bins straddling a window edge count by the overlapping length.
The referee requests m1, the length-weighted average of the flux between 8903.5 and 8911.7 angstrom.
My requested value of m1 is 1.82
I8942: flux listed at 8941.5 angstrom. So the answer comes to 1.781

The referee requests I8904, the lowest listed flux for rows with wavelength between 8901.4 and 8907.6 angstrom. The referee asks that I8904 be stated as 1.803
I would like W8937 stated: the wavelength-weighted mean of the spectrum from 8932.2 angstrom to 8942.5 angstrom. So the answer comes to 1.65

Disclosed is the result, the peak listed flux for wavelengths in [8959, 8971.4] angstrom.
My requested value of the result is 1.891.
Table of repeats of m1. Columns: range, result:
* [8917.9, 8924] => 1.88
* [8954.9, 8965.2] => 1.8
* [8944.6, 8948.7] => 1.75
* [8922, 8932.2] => 1.8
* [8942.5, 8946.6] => 1.71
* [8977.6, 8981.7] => 1.84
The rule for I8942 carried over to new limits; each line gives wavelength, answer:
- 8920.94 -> 1.908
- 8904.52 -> 1.803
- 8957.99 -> 1.791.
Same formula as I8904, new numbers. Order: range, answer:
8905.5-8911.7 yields 1.79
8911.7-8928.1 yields 1.413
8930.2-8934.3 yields 1.698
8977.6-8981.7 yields 1.833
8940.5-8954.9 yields 1.663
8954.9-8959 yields 1.791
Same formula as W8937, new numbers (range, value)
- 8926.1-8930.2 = 1.78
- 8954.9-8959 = 1.82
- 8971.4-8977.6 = 1.77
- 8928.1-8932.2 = 1.76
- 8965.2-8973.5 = 1.84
